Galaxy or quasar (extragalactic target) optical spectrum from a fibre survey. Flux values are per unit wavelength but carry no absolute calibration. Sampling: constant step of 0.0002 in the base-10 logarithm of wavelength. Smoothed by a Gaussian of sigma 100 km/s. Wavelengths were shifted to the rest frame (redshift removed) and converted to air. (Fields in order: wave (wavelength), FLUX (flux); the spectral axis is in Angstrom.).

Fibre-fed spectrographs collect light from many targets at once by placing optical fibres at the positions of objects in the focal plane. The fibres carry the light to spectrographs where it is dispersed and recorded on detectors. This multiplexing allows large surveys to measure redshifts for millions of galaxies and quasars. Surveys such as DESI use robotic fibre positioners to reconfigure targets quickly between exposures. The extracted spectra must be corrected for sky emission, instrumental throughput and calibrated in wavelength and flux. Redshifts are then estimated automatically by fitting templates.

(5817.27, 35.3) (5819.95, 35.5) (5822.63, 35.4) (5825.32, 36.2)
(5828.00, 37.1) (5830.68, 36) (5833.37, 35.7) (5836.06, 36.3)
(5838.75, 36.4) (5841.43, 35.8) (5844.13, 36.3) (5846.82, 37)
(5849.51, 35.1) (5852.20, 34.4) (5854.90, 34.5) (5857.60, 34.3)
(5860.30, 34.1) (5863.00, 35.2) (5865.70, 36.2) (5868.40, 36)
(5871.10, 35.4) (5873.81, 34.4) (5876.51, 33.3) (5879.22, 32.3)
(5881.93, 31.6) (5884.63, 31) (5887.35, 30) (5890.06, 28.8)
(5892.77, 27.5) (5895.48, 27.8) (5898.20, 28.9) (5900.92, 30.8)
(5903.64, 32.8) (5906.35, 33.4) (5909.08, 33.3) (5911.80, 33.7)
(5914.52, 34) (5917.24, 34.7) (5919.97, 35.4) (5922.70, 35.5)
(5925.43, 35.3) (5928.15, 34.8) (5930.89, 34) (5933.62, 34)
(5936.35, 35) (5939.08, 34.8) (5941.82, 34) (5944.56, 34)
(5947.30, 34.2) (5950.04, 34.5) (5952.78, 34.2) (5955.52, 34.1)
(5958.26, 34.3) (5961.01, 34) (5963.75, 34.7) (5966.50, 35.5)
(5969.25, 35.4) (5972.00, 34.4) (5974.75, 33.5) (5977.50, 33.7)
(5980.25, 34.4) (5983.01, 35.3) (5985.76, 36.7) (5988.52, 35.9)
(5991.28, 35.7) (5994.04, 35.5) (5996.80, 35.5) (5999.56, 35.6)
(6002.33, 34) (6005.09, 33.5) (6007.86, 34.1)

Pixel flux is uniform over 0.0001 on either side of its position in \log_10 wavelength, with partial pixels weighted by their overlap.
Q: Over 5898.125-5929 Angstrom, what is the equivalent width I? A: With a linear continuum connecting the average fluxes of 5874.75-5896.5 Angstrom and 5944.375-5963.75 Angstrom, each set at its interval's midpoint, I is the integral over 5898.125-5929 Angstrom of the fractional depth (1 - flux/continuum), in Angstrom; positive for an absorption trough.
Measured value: -1.7 Angstrom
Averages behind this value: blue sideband 30.4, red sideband 34.2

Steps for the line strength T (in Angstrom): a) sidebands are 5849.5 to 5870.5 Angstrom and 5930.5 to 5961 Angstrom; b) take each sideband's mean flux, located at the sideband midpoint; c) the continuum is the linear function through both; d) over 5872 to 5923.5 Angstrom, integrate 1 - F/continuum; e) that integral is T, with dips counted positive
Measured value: 3.9 Angstrom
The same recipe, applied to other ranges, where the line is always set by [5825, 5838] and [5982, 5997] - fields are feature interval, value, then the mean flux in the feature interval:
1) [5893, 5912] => 2.6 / 31.2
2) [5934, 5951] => 0.7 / 34.4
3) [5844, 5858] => 0.4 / 35.2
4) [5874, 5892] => 2.4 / 31.3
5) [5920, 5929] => 0.2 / 35.3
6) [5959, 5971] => 0.3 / 34.8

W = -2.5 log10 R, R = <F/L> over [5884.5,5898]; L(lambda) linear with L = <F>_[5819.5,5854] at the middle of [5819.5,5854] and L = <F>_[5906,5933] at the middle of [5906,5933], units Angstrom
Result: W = 0.21 mag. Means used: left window 35.9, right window 34.4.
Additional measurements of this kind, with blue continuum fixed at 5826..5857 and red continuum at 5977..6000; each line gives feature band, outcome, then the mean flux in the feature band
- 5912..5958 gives 0.033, 34.5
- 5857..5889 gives 0.068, 33.6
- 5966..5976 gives 0.026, 34.6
